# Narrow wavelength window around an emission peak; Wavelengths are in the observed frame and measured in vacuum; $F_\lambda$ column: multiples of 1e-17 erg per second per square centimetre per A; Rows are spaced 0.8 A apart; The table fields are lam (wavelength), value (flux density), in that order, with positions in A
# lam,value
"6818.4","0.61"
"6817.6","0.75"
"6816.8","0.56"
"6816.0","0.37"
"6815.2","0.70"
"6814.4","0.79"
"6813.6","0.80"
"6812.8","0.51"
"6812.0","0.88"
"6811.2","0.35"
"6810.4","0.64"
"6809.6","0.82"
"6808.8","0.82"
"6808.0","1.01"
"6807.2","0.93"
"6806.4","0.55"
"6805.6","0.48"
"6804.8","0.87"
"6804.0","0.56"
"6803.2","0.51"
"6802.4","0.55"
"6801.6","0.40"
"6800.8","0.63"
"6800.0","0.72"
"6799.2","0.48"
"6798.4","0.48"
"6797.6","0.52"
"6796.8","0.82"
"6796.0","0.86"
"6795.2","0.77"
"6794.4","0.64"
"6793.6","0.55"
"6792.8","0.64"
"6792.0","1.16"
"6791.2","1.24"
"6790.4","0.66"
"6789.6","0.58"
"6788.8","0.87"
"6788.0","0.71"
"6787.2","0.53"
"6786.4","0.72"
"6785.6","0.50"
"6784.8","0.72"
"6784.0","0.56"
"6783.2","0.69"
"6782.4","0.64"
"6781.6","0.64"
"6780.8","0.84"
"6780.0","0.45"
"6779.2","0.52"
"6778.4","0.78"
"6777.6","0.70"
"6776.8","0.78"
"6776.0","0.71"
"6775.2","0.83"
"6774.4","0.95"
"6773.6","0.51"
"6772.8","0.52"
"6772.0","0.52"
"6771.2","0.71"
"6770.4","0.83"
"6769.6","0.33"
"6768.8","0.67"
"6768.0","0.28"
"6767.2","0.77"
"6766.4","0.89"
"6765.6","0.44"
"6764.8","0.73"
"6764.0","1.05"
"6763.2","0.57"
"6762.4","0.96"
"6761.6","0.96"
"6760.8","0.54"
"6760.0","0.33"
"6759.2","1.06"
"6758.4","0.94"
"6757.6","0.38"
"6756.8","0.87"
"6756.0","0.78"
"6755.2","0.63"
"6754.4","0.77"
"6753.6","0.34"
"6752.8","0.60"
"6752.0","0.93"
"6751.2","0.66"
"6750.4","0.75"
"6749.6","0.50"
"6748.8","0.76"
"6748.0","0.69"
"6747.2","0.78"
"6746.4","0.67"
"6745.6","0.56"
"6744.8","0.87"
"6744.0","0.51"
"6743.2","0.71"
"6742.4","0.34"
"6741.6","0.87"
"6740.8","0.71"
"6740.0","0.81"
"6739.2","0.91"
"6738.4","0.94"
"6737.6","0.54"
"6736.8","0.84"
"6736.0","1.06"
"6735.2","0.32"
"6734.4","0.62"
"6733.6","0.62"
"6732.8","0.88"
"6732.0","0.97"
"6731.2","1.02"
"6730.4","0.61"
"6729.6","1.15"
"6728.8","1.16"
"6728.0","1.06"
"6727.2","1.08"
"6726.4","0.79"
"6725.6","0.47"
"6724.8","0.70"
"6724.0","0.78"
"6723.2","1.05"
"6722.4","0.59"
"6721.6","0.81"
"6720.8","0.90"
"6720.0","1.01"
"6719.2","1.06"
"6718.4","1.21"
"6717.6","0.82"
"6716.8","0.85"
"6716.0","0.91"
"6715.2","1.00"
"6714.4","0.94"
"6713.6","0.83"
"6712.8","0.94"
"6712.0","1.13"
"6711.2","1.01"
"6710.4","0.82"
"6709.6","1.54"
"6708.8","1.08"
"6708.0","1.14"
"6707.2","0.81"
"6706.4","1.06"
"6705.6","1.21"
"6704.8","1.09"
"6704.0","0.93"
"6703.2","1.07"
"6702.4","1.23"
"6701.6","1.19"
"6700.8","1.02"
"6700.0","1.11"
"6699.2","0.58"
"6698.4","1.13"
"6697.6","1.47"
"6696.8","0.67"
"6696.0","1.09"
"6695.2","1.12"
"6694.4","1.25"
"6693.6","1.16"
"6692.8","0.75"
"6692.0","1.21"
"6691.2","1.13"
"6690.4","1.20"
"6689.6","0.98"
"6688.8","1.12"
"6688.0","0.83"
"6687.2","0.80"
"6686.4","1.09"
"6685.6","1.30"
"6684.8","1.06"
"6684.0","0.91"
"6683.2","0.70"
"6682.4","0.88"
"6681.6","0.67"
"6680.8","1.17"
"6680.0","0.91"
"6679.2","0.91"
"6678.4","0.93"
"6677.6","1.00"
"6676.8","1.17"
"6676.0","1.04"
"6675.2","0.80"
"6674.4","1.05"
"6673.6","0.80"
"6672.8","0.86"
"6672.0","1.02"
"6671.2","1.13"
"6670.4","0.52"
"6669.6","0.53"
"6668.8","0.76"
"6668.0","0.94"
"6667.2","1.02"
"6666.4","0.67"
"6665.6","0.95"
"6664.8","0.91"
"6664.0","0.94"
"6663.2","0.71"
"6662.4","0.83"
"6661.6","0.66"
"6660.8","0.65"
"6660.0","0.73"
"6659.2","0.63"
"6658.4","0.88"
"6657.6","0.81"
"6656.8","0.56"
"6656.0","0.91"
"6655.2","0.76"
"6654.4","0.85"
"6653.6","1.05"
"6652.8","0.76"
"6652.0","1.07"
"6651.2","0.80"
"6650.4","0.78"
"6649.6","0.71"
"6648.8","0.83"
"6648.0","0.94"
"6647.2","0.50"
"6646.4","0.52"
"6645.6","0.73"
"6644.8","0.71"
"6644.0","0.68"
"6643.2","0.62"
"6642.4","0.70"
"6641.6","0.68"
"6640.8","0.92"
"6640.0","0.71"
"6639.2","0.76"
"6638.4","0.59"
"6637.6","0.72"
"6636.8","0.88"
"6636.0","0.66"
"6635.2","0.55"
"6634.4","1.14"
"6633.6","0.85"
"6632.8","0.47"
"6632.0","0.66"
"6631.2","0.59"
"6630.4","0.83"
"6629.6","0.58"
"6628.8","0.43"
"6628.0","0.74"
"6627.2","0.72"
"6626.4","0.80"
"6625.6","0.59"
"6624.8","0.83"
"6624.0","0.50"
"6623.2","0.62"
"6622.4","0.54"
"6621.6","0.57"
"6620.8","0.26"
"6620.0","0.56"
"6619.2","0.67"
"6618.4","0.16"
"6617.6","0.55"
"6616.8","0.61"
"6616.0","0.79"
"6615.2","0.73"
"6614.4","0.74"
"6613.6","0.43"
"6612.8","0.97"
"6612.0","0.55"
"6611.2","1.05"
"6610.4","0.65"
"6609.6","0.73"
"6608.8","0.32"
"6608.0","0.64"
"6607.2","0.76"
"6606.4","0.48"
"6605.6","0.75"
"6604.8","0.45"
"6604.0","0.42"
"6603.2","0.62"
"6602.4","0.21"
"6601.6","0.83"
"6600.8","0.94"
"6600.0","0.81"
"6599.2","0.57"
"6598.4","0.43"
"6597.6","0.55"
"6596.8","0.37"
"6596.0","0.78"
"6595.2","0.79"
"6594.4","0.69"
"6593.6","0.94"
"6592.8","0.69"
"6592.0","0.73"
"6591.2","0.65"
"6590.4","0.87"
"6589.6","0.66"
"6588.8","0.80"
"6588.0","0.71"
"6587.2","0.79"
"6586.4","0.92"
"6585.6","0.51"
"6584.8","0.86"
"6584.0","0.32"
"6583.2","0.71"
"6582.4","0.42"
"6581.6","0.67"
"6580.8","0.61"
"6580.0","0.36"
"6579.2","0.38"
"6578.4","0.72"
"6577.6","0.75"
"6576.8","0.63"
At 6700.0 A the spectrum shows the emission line Mg II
